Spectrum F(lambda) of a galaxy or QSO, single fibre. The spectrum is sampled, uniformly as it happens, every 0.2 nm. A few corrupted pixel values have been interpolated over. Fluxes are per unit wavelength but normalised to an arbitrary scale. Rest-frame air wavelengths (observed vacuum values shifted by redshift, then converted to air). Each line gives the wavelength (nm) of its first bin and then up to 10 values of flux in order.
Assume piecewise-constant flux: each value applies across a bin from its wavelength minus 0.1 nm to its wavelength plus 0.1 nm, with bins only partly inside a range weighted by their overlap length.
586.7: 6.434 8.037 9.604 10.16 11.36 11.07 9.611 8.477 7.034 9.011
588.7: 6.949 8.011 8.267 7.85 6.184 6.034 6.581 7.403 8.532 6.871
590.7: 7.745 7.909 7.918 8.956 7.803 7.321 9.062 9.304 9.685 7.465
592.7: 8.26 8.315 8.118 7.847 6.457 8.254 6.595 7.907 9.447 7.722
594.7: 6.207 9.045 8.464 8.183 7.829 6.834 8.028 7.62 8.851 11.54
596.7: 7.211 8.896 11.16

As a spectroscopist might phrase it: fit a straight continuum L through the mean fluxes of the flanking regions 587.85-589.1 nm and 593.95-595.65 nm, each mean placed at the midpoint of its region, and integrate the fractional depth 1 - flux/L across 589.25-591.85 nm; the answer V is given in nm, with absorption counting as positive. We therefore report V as 0.19 nm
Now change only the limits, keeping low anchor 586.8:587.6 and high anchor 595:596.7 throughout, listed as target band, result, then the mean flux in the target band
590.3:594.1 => 0.403 nm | 8.01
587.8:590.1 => 0.455 nm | 7.63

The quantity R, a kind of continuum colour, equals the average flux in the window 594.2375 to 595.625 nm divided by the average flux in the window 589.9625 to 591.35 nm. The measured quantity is 1.03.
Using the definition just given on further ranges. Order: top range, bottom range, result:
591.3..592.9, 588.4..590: 1.15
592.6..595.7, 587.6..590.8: 1.00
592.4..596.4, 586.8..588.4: 0.84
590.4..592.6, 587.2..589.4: 0.92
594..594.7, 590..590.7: 1.06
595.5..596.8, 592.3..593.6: 1.05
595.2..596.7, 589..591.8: 1.11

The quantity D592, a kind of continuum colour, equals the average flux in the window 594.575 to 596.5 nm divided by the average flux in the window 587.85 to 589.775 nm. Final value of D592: 1.0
